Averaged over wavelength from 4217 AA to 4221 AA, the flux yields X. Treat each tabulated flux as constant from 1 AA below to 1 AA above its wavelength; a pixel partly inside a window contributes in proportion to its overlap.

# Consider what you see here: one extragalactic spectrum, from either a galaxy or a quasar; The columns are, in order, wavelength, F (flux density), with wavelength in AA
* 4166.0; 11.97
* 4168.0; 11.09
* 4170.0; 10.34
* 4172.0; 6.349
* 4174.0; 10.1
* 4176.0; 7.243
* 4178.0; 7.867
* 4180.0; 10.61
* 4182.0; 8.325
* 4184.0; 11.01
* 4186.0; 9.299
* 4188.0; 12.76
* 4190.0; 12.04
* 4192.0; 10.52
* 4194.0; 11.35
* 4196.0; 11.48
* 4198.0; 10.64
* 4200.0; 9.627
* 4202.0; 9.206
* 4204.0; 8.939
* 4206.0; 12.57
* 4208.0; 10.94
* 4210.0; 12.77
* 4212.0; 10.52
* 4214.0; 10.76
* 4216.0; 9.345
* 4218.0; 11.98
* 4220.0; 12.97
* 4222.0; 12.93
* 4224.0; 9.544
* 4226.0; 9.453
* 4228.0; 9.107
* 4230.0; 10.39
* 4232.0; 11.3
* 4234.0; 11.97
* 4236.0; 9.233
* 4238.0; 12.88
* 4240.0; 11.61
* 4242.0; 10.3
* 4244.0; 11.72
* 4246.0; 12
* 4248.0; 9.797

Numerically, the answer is 12.5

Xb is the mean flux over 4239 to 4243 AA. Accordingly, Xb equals 11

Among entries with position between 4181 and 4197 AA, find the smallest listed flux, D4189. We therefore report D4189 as 8.325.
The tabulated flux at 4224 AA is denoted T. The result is 9.544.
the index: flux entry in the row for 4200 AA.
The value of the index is 9.627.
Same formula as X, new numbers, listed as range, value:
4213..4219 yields 10.7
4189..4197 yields 11.3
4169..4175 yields 8.93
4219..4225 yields 11.8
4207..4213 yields 11.4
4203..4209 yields 10.8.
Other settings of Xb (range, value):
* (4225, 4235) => 10.4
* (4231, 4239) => 11.3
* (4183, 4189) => 11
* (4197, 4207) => 10.2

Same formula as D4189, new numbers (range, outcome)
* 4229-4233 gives 10.39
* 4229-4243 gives 9.233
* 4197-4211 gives 8.939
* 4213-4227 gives 9.345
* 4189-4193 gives 10.52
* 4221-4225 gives 9.544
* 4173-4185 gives 7.243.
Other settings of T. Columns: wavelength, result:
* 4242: 10.3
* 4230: 10.39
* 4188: 12.76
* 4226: 9.453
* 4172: 6.349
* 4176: 7.243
